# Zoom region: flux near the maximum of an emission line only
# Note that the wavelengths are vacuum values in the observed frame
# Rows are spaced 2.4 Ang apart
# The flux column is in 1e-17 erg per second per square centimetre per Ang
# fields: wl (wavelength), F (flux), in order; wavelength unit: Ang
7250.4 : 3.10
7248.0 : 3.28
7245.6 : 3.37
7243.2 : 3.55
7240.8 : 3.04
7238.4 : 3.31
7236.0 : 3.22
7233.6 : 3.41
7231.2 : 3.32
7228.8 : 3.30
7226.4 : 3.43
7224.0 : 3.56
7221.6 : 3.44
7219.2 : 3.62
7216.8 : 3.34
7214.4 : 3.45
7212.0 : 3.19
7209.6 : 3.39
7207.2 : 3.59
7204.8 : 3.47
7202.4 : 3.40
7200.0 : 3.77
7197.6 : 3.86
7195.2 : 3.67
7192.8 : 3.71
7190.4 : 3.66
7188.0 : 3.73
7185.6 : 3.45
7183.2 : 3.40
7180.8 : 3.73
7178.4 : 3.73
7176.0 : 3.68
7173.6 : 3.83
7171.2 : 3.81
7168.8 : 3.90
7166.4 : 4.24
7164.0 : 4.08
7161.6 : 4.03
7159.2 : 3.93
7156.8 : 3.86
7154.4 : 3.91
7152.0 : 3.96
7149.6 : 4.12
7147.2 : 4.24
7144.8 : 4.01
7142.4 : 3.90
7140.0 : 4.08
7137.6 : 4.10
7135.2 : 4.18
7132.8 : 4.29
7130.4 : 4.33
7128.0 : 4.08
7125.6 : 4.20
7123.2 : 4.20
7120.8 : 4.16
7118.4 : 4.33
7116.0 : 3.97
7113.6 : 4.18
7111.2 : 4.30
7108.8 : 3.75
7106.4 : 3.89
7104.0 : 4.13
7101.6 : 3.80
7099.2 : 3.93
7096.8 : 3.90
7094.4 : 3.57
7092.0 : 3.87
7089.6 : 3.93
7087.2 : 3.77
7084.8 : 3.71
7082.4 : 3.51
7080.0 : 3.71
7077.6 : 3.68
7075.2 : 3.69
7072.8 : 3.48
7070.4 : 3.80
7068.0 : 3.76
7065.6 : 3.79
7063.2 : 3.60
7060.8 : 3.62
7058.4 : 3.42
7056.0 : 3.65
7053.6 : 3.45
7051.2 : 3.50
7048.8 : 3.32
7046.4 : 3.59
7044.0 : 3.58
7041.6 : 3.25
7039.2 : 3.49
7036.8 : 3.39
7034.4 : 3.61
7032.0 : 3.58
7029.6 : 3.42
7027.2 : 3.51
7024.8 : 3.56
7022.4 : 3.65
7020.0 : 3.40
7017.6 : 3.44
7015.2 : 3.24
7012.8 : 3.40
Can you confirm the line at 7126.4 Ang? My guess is Mg II 2798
